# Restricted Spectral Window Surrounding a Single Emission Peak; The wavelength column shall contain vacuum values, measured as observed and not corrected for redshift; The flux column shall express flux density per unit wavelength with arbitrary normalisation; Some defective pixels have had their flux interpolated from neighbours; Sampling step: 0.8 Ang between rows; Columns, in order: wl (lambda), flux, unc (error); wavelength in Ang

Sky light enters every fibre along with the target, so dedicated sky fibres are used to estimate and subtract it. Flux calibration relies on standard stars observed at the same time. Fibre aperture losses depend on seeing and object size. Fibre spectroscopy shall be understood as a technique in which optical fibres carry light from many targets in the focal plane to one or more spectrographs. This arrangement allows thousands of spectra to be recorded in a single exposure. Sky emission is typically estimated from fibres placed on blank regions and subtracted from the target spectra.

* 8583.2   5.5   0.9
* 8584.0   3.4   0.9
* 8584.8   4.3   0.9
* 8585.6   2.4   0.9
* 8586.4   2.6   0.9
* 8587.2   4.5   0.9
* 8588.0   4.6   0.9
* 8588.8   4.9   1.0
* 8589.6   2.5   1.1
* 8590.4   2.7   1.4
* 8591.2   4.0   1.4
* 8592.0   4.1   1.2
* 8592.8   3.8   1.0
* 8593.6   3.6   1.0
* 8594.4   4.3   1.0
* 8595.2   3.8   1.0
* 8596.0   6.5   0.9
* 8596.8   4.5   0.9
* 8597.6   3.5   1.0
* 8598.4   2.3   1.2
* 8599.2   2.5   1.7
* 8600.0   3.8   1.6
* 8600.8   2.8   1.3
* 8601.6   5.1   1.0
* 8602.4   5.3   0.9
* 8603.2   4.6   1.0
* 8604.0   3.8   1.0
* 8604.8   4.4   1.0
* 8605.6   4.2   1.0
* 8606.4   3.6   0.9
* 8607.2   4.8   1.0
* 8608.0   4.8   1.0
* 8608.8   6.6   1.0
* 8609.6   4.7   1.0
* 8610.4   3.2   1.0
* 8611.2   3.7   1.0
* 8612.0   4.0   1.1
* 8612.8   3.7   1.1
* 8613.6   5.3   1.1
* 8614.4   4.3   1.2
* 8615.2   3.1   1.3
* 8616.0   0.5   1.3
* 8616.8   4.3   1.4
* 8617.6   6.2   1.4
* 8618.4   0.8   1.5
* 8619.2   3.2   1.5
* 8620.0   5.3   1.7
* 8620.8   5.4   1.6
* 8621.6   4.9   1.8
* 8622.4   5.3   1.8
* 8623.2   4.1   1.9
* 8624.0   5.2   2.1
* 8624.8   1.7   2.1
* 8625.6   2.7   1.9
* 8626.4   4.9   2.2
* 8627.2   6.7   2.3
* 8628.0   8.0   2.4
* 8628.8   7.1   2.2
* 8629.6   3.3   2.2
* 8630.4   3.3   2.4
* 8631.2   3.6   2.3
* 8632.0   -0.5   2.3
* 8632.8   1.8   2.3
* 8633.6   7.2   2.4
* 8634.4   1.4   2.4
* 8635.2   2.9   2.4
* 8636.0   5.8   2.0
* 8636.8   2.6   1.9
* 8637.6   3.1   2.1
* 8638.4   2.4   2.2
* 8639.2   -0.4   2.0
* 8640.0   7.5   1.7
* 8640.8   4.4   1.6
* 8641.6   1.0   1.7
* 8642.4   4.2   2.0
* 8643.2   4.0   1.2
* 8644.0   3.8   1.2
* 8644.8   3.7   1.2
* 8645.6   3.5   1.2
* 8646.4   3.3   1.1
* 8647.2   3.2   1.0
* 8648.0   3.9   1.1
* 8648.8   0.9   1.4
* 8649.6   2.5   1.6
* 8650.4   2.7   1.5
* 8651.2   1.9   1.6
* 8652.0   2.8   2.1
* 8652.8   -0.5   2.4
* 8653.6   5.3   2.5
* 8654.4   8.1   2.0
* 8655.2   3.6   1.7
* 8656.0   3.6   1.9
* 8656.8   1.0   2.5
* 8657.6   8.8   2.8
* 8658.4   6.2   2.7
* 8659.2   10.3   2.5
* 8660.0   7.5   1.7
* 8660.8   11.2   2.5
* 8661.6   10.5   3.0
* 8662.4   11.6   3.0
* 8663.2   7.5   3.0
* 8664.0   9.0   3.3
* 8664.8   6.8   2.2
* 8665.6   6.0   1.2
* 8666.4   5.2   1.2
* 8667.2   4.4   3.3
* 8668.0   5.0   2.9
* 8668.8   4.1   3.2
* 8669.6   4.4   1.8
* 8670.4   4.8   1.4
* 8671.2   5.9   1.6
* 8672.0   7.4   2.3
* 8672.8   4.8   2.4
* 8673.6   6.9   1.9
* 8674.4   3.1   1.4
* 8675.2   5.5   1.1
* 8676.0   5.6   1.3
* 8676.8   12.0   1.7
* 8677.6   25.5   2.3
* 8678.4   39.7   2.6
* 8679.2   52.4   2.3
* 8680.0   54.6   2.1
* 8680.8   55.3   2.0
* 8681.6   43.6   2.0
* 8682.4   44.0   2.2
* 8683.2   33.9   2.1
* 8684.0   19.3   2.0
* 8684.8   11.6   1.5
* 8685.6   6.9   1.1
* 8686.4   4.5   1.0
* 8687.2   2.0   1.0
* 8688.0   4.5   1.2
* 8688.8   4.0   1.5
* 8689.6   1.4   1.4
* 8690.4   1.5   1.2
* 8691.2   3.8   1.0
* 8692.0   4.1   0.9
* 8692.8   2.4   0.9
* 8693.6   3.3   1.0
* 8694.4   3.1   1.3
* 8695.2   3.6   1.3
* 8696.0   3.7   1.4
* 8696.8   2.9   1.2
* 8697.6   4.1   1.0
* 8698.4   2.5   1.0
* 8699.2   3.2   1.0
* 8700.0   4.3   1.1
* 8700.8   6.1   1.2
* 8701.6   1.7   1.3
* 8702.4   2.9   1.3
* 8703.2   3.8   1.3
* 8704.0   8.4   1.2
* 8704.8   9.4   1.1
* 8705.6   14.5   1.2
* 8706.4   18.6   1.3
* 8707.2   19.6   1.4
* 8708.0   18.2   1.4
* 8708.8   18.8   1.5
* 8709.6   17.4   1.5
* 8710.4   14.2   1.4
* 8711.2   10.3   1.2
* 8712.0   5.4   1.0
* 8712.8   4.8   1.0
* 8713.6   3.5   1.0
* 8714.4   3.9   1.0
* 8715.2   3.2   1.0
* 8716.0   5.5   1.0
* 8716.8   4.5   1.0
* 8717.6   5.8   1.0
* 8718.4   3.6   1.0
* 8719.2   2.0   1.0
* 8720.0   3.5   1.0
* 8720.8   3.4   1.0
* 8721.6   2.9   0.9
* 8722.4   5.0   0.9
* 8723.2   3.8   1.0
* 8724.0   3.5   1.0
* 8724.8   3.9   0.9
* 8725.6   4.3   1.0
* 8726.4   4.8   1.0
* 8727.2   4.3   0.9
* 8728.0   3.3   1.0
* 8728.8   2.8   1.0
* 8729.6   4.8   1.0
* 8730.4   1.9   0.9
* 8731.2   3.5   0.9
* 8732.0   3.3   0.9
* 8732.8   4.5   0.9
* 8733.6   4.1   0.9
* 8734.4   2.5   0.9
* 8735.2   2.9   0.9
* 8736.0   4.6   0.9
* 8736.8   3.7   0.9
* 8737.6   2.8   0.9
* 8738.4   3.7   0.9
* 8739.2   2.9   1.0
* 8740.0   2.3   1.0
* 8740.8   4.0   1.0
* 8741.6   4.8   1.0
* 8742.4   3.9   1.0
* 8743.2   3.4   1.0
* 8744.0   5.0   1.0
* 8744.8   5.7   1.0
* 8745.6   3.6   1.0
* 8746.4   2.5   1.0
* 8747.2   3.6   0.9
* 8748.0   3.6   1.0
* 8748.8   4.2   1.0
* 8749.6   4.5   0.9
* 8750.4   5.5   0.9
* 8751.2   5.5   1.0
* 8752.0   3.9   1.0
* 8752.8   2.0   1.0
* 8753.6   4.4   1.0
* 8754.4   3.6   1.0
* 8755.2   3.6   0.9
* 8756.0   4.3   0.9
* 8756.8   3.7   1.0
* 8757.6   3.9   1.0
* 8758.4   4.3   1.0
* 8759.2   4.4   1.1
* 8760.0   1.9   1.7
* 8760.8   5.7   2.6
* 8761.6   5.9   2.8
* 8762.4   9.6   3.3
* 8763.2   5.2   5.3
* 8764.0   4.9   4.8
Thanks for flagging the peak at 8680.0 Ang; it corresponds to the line Halpha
